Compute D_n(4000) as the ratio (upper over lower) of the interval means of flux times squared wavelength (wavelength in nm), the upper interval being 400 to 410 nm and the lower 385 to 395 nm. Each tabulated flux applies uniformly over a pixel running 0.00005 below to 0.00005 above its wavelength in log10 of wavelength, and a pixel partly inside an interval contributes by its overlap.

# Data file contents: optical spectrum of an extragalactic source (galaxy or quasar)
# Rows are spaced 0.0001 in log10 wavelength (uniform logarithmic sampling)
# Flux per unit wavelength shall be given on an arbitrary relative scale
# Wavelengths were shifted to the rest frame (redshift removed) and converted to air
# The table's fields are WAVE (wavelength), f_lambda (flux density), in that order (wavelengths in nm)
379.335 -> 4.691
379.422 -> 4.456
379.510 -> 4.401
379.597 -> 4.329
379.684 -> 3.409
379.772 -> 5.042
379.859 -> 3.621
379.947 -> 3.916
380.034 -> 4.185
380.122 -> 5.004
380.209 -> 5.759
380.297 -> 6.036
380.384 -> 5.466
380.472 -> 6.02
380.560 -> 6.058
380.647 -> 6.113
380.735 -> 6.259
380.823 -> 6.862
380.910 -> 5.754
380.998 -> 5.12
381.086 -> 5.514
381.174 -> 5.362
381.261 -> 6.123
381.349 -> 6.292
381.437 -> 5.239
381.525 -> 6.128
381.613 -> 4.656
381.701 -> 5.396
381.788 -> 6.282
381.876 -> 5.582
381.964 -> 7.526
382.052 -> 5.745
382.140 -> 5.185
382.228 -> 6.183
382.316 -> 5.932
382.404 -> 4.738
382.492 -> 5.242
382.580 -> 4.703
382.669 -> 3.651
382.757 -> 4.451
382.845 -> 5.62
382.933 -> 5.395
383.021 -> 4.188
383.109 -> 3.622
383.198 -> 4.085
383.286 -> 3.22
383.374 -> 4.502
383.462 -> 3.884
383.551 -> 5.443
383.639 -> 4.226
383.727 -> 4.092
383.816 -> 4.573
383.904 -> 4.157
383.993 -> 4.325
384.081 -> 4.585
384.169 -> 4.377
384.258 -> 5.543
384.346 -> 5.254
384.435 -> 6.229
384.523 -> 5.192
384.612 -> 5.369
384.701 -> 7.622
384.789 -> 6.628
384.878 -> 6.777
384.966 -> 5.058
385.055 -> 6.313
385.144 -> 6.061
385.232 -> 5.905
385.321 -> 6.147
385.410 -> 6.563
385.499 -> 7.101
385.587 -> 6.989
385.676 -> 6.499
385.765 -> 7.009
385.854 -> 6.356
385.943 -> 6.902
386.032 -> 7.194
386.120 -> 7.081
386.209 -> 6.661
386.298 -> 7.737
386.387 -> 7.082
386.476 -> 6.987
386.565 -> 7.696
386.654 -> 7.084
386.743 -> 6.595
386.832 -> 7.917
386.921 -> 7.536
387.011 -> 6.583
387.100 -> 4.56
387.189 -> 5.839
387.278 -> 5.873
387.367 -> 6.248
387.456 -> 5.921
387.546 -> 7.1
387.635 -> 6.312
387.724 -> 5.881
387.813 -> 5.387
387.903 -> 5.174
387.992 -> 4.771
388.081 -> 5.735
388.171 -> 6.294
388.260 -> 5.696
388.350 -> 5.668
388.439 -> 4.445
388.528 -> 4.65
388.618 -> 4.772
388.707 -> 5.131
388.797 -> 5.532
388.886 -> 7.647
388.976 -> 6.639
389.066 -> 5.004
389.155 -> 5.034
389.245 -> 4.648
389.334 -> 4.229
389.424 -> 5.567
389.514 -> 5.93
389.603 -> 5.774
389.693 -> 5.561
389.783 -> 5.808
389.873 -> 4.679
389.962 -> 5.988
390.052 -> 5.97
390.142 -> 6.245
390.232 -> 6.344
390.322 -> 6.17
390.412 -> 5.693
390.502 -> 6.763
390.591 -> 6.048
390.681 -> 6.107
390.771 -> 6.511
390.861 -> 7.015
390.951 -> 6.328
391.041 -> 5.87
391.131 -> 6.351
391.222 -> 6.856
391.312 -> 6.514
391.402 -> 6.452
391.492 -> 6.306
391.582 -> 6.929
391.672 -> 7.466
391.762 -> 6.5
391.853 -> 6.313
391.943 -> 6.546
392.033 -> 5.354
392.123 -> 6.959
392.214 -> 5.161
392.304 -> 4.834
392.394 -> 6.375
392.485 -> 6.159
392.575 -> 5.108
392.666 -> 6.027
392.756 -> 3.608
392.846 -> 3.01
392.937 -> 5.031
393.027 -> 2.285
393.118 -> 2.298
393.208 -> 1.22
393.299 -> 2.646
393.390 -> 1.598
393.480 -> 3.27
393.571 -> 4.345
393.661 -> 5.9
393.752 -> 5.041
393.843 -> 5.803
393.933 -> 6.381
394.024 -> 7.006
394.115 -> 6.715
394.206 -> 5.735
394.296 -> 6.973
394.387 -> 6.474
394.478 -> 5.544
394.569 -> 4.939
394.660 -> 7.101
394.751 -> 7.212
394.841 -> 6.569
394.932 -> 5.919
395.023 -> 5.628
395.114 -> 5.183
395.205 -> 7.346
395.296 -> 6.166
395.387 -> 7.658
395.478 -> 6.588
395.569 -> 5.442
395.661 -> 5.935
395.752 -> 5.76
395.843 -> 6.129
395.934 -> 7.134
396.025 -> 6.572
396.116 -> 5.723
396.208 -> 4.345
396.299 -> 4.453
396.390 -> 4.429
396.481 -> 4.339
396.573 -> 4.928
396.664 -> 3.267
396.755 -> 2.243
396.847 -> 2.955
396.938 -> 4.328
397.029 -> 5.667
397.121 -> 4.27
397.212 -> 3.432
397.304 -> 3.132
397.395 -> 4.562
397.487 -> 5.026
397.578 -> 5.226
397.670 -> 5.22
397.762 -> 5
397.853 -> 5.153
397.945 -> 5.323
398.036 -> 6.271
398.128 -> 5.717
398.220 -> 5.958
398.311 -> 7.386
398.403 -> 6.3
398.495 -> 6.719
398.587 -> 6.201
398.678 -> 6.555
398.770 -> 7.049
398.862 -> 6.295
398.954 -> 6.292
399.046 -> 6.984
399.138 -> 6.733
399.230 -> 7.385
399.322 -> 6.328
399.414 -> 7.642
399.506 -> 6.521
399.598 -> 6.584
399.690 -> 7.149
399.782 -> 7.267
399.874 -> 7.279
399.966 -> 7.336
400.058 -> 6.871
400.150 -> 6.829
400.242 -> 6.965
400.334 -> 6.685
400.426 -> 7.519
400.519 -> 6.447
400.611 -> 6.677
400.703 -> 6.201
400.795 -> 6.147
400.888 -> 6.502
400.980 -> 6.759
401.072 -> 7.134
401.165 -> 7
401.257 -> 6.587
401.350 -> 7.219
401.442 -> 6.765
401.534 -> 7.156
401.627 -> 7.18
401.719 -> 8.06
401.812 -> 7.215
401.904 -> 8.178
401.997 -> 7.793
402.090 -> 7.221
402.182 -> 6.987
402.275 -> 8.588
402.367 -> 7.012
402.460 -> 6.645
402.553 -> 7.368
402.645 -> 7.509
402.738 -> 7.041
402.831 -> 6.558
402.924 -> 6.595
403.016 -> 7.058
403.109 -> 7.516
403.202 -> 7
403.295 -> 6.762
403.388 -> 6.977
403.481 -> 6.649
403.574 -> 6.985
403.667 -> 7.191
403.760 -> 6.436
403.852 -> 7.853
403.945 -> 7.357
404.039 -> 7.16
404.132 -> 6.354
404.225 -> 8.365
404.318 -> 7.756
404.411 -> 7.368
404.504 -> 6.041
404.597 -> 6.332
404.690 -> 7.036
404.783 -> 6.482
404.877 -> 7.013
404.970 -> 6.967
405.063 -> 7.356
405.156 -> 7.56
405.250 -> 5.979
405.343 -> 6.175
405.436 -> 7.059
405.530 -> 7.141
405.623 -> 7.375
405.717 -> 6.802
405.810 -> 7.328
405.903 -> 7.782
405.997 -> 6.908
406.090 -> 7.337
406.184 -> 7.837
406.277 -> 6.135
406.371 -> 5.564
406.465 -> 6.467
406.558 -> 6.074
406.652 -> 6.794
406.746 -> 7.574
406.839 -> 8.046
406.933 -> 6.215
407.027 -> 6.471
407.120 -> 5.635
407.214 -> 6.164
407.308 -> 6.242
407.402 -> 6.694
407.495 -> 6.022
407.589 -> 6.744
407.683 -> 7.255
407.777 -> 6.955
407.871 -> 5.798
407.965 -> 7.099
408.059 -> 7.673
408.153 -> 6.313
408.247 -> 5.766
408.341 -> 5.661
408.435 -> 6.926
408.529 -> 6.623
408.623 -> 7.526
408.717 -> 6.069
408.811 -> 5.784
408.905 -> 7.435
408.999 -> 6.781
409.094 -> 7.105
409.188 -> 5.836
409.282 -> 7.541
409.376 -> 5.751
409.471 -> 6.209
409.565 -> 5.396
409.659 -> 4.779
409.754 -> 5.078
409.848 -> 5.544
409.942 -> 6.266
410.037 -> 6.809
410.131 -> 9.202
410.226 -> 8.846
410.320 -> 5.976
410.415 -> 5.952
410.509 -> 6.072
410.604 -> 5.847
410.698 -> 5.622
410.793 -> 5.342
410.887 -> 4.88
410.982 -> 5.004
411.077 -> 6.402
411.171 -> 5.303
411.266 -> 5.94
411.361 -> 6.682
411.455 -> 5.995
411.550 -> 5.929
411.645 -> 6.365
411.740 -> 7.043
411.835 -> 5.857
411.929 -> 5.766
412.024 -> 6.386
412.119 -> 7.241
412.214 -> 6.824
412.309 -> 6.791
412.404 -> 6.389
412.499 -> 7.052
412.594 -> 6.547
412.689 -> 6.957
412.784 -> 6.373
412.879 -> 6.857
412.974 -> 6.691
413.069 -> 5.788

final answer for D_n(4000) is 1.25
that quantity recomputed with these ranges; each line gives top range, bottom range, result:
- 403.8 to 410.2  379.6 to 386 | 1.40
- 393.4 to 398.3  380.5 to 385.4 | 1.08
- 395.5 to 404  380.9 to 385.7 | 1.28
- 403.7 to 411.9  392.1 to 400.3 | 1.25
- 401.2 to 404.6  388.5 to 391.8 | 1.28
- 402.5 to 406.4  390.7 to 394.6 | 1.37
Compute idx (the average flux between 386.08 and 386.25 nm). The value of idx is 6.87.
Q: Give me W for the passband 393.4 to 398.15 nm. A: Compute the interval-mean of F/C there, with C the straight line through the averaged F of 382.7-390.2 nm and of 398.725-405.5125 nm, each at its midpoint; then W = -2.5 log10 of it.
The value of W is 0.20 mag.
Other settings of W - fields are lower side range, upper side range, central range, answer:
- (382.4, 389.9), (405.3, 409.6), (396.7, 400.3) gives 0.06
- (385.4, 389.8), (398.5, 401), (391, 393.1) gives 0.12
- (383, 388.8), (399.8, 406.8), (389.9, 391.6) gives -0.03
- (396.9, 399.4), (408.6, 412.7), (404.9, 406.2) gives -0.17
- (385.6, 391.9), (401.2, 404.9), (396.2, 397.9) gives 0.48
